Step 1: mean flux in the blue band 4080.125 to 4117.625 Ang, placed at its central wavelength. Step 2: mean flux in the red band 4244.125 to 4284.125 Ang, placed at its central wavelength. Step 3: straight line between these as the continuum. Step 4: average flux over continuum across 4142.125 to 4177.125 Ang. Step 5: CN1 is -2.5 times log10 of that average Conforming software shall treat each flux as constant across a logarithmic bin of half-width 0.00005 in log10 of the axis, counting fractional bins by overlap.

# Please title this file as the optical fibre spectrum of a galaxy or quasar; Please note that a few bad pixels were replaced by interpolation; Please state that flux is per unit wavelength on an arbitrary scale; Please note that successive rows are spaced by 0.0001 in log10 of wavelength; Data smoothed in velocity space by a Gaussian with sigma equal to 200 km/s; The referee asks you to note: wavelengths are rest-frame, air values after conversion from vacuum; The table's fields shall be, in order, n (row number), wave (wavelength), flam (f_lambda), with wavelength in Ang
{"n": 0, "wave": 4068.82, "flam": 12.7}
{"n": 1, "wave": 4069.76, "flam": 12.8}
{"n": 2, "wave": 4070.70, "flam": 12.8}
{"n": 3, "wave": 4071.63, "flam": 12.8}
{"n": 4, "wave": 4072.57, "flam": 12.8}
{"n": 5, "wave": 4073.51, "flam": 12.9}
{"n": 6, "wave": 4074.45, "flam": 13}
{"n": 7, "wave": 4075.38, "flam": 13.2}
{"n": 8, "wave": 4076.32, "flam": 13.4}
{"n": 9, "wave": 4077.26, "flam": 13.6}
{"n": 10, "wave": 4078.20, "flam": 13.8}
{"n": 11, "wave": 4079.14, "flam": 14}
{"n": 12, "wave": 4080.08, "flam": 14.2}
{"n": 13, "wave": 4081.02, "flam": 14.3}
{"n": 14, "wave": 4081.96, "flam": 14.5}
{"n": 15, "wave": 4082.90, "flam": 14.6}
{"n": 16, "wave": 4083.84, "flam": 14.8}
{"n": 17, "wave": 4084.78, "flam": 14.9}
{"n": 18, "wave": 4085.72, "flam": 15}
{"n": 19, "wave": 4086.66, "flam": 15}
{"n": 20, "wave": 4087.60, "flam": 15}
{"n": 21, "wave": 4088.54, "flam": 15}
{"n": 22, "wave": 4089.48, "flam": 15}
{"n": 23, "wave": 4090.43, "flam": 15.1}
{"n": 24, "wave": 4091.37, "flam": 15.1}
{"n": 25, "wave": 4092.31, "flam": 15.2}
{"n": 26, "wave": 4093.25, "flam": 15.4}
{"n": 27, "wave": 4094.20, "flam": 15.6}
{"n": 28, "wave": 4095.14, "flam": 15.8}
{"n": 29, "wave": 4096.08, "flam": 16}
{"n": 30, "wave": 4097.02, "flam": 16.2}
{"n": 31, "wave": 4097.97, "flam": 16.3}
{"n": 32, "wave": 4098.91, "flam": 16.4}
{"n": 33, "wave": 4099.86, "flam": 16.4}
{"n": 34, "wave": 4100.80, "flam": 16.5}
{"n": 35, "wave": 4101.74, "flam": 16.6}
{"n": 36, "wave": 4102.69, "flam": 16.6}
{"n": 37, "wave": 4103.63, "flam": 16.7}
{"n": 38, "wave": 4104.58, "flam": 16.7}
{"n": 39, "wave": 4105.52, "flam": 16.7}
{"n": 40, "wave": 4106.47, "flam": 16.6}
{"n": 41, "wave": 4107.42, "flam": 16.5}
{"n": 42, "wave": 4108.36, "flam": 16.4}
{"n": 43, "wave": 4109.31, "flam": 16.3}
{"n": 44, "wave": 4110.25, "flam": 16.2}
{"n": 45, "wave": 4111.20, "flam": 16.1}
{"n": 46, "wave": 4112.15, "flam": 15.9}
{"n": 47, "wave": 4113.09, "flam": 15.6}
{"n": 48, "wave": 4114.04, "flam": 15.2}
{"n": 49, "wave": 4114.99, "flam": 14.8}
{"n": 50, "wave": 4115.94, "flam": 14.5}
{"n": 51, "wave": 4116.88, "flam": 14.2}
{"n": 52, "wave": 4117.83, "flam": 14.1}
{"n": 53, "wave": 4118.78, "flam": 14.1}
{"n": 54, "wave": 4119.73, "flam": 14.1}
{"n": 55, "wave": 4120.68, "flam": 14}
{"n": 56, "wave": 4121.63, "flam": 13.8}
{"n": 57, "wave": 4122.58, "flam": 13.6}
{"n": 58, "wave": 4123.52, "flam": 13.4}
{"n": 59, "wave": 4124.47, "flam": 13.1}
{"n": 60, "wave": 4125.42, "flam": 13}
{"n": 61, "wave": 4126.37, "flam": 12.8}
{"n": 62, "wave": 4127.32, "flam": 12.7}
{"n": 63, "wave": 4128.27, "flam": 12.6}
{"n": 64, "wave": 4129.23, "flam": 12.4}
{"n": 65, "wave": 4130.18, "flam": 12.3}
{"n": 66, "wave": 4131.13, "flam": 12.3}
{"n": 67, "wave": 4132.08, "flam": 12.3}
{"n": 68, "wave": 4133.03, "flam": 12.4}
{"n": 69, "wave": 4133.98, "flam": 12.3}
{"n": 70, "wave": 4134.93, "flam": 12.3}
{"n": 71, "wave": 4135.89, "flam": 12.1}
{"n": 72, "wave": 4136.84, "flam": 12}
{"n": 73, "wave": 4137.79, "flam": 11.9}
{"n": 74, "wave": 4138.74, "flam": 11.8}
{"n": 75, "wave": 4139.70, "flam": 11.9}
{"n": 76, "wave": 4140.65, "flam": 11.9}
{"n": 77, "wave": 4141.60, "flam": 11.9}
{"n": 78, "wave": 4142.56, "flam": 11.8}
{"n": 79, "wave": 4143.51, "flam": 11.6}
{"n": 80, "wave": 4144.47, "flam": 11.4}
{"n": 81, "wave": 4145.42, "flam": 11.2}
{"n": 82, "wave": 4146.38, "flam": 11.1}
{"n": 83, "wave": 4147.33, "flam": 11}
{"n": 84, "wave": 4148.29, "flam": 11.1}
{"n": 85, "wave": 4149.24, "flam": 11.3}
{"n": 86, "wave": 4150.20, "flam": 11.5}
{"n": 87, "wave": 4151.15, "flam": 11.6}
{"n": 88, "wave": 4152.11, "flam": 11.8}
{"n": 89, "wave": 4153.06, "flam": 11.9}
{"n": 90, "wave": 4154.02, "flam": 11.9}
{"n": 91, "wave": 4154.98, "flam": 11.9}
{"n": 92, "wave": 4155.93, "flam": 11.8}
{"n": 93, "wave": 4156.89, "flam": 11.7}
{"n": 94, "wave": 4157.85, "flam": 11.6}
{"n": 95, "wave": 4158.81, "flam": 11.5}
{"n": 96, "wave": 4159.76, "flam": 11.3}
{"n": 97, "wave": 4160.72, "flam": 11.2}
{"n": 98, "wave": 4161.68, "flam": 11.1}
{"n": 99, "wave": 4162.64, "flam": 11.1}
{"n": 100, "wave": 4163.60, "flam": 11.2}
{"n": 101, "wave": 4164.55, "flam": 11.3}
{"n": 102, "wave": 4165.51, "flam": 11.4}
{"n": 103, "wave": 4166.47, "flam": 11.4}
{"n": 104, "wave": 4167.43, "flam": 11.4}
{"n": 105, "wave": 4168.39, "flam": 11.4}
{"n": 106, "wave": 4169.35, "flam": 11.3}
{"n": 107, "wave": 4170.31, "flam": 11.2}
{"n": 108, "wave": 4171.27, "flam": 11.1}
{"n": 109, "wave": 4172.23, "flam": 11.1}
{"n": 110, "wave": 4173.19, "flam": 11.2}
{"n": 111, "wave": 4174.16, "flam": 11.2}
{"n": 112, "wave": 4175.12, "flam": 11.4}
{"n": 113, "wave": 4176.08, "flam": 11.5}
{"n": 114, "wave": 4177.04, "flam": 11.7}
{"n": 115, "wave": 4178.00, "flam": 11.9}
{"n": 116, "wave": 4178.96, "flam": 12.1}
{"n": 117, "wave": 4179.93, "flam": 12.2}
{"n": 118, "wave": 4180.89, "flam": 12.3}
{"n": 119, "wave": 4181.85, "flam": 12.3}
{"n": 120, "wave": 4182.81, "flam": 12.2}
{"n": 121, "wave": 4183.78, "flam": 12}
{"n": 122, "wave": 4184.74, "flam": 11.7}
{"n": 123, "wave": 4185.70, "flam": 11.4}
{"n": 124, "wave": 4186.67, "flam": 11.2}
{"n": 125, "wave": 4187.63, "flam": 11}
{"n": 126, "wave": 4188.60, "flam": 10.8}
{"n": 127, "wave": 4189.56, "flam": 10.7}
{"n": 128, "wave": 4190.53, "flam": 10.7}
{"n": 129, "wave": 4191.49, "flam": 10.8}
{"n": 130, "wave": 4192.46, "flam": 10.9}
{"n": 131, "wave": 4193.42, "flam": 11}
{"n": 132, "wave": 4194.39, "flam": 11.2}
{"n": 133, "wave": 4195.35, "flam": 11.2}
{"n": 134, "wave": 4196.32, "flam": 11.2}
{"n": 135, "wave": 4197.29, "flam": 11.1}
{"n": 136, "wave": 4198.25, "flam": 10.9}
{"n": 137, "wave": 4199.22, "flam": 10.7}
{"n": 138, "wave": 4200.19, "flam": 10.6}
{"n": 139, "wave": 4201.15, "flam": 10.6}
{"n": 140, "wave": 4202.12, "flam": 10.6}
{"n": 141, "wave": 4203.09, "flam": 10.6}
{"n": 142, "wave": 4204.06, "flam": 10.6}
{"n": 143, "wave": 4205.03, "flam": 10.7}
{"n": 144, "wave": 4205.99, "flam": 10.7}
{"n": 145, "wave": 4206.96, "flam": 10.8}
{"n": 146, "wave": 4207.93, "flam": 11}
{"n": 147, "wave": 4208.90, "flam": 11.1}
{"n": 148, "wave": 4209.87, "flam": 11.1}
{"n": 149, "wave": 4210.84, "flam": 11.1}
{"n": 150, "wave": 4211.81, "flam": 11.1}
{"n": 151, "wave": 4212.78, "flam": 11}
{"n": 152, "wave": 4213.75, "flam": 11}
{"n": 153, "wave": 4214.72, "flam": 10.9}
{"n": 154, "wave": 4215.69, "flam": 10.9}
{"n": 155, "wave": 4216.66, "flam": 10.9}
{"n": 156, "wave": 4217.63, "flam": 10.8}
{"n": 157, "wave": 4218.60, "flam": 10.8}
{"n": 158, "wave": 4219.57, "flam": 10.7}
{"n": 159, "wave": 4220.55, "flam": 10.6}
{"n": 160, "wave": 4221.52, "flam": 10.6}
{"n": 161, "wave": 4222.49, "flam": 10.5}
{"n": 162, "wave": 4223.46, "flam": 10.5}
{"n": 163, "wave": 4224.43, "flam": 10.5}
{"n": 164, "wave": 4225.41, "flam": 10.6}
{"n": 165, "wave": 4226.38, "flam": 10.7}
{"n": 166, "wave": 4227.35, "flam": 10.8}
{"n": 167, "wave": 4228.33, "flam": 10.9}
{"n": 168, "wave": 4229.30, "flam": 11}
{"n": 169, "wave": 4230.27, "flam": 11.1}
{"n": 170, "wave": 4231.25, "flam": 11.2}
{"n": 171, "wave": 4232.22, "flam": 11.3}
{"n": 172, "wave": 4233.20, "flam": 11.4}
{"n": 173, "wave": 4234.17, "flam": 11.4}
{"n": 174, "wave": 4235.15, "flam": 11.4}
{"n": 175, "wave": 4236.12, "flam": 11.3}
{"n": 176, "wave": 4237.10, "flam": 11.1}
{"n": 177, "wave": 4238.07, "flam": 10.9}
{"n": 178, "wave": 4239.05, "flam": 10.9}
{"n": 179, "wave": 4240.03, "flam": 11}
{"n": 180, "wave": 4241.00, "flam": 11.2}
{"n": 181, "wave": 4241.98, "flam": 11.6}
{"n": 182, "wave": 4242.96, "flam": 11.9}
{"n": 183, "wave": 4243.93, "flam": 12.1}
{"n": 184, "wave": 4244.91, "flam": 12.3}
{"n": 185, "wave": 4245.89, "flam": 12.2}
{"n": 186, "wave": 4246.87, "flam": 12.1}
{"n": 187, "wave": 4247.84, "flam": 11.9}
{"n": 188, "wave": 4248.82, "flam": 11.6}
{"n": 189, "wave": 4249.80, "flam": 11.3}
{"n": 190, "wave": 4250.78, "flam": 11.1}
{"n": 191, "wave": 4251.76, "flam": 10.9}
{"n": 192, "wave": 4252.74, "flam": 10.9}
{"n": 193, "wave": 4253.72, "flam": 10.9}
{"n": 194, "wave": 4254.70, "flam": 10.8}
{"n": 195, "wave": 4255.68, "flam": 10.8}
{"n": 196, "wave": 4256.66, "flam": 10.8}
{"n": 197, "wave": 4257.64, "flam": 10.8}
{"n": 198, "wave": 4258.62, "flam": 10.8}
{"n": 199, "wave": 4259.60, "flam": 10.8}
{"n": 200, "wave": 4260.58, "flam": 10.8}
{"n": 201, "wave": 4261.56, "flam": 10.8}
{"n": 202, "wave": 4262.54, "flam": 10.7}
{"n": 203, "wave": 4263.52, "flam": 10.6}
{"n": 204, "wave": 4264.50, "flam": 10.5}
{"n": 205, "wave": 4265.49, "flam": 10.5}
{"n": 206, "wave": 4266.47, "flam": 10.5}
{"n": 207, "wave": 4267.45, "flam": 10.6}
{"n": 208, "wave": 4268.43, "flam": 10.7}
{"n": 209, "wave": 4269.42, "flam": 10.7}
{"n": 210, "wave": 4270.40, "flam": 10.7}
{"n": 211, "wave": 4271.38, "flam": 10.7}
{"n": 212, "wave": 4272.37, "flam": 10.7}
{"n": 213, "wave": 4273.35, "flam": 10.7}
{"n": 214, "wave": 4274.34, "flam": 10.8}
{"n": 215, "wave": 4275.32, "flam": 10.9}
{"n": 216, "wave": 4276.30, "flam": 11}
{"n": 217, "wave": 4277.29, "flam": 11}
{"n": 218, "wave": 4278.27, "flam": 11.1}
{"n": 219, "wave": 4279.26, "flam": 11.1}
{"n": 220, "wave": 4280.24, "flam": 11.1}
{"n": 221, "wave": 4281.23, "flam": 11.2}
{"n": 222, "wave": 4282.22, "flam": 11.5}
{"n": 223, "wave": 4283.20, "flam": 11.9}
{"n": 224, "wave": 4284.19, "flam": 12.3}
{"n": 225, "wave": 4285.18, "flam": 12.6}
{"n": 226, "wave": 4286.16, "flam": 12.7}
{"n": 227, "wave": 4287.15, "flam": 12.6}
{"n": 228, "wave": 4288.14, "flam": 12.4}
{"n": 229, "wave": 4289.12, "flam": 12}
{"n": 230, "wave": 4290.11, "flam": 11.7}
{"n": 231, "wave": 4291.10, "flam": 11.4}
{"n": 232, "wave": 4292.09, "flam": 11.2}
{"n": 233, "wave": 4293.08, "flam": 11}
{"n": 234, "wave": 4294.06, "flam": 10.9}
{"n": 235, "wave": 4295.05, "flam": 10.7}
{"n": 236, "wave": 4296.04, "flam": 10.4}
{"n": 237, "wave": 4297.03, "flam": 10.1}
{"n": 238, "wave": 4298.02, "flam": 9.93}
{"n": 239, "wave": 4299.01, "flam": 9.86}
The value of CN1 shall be 0.22 mag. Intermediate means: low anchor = 15.6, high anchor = 11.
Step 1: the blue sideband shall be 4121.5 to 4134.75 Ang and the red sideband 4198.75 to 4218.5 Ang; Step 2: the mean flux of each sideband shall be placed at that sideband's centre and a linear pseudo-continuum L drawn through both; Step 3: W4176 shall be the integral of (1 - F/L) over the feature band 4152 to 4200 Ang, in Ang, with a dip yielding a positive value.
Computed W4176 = 0.91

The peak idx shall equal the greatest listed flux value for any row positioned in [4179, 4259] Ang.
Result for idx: 12.3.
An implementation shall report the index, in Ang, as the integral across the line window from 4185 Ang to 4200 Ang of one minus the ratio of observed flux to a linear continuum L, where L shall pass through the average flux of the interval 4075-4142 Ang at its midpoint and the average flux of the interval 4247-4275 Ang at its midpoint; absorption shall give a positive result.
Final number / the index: 1.8 Ang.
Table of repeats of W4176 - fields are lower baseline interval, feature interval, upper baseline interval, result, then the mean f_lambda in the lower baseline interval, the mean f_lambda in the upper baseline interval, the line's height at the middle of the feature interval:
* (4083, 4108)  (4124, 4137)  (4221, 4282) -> 2.0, 15.8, 11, 14.7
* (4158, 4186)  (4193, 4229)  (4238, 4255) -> 2.0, 11.5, 11.4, 11.5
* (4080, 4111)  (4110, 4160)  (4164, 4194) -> 3.8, 15.7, 11.4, 13.7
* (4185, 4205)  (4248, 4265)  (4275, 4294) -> 0.7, 10.9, 11.6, 11.4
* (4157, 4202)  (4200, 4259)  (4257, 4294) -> 1.0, 11.3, 11.2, 11.2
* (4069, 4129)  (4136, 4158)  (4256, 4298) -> 3.4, 14.7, 11.1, 13.8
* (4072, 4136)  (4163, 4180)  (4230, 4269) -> 2.0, 14.6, 11.1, 13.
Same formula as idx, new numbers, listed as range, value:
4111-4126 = 16.1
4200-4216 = 11.1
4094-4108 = 16.7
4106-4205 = 16.6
